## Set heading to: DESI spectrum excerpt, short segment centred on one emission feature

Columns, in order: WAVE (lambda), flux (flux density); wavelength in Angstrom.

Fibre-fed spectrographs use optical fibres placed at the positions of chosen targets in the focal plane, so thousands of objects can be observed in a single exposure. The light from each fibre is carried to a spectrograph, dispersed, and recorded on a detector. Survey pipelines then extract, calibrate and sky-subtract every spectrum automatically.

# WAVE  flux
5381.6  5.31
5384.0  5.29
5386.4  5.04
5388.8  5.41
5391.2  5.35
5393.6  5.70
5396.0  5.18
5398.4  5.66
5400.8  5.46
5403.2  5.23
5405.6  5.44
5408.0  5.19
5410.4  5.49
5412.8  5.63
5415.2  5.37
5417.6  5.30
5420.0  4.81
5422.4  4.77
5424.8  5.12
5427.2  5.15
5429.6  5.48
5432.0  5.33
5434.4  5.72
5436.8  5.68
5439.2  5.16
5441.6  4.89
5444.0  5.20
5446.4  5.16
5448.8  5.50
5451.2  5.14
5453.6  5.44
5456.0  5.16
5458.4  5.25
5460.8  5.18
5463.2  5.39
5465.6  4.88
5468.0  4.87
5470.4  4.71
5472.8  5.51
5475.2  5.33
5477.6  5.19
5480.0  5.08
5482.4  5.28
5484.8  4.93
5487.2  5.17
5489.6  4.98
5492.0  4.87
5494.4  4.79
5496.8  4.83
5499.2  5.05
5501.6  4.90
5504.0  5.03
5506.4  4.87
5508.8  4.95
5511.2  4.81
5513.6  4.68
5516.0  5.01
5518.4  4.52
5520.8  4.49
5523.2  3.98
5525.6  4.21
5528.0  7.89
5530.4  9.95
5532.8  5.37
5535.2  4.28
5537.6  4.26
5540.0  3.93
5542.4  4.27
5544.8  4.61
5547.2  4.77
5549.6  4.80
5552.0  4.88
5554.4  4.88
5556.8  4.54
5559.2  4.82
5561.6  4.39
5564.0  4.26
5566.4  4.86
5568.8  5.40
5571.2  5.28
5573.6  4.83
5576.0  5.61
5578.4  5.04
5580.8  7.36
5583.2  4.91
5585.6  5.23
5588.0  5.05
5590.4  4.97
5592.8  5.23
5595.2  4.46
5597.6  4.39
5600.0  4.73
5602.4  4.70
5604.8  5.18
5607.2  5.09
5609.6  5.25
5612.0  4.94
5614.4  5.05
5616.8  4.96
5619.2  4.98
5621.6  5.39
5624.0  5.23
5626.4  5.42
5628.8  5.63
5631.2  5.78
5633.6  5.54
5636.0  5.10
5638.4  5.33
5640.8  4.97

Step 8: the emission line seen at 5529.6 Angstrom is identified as H-beta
